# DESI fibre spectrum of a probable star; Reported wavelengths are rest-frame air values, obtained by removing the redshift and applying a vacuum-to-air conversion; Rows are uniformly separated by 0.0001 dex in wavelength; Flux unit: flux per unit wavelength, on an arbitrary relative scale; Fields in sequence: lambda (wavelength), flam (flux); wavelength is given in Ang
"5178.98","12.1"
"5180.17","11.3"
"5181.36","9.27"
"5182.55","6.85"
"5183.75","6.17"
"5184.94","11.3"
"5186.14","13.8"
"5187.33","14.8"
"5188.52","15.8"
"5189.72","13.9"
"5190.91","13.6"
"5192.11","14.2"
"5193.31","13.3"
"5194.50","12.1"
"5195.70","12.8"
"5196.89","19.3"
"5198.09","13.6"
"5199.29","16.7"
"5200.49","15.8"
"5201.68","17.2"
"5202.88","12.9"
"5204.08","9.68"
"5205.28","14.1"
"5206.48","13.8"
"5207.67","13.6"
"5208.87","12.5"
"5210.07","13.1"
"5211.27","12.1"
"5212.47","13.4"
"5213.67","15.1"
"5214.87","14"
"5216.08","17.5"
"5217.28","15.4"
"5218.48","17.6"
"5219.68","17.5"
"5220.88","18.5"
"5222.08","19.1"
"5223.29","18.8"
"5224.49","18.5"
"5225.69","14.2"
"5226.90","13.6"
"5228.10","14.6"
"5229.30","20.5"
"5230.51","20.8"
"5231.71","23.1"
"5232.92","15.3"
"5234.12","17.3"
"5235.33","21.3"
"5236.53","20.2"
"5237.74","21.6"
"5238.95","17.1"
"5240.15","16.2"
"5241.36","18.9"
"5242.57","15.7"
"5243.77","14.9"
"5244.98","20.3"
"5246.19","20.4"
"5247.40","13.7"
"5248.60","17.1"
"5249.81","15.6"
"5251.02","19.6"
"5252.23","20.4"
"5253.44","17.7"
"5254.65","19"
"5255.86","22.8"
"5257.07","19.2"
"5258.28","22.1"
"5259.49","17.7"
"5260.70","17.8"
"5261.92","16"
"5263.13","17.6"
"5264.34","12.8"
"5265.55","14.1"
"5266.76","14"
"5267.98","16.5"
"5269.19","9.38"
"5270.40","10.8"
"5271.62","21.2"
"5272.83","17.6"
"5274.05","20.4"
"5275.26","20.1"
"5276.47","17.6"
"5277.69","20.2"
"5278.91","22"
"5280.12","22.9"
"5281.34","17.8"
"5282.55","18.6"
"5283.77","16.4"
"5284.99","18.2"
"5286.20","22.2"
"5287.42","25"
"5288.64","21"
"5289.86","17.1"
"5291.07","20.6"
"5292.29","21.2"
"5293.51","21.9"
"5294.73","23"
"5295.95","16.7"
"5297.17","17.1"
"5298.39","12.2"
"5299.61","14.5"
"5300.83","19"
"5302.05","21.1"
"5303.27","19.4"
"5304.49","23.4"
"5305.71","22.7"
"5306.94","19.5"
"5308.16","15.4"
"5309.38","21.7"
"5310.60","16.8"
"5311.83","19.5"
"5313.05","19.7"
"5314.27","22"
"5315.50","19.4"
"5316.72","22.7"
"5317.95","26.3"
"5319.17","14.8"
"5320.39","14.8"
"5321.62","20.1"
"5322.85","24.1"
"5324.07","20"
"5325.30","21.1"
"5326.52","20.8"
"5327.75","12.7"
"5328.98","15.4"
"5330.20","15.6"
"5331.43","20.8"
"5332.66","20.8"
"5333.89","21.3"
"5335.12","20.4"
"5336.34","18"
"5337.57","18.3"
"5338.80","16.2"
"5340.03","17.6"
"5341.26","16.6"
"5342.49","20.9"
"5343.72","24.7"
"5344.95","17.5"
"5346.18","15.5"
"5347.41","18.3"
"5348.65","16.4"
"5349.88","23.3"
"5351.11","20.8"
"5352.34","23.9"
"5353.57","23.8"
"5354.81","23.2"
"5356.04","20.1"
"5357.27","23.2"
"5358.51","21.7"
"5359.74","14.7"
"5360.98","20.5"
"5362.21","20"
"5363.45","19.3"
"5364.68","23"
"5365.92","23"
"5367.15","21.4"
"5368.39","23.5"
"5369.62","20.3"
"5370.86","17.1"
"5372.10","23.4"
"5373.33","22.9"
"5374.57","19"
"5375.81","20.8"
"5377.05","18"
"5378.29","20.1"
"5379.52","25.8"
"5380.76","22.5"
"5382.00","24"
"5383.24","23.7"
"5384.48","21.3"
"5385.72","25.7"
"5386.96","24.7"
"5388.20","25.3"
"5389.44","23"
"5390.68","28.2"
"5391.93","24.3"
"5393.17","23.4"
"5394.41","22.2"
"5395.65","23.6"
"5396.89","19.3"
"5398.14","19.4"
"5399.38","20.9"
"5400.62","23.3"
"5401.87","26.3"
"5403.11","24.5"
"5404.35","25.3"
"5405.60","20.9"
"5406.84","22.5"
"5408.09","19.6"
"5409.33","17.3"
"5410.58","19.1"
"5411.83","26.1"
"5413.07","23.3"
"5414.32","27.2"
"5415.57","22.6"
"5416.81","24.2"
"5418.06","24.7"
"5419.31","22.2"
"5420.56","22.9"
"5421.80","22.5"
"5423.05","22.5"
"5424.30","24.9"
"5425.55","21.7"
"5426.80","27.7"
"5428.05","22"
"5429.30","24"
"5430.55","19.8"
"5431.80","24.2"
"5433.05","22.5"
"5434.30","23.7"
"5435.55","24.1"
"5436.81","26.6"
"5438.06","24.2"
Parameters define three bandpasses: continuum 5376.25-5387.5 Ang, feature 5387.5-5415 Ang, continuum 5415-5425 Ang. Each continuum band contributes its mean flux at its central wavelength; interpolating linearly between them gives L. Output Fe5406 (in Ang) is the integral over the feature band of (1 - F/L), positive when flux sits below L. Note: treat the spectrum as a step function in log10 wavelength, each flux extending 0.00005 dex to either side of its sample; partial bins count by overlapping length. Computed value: 0.1 Ang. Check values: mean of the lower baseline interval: 22.8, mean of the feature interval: 23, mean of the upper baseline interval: 23.3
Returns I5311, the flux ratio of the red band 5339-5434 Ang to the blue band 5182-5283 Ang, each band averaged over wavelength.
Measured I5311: 1.3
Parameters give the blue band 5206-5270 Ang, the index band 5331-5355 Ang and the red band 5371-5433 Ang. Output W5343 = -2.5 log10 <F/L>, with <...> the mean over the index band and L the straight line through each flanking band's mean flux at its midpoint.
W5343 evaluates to 0.05 mag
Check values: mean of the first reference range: 17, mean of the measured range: 19.8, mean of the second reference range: 22.9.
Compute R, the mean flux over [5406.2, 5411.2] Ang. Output 19.6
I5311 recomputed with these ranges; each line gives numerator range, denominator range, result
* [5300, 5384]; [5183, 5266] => 1.24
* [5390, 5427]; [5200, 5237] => 1.43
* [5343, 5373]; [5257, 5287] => 1.17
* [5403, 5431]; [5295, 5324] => 1.19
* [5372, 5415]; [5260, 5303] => 1.25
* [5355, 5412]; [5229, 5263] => 1.18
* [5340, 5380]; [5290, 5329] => 1.06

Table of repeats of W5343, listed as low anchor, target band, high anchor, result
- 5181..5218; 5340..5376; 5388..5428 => 0.01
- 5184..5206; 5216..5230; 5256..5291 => -0.11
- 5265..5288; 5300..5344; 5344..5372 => 0.00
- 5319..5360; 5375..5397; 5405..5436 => -0.08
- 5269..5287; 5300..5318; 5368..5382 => -0.04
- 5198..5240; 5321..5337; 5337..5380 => 0.01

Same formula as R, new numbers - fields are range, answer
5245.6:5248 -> 17.1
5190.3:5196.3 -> 13.2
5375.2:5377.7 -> 19.4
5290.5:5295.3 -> 21.7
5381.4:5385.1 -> 23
